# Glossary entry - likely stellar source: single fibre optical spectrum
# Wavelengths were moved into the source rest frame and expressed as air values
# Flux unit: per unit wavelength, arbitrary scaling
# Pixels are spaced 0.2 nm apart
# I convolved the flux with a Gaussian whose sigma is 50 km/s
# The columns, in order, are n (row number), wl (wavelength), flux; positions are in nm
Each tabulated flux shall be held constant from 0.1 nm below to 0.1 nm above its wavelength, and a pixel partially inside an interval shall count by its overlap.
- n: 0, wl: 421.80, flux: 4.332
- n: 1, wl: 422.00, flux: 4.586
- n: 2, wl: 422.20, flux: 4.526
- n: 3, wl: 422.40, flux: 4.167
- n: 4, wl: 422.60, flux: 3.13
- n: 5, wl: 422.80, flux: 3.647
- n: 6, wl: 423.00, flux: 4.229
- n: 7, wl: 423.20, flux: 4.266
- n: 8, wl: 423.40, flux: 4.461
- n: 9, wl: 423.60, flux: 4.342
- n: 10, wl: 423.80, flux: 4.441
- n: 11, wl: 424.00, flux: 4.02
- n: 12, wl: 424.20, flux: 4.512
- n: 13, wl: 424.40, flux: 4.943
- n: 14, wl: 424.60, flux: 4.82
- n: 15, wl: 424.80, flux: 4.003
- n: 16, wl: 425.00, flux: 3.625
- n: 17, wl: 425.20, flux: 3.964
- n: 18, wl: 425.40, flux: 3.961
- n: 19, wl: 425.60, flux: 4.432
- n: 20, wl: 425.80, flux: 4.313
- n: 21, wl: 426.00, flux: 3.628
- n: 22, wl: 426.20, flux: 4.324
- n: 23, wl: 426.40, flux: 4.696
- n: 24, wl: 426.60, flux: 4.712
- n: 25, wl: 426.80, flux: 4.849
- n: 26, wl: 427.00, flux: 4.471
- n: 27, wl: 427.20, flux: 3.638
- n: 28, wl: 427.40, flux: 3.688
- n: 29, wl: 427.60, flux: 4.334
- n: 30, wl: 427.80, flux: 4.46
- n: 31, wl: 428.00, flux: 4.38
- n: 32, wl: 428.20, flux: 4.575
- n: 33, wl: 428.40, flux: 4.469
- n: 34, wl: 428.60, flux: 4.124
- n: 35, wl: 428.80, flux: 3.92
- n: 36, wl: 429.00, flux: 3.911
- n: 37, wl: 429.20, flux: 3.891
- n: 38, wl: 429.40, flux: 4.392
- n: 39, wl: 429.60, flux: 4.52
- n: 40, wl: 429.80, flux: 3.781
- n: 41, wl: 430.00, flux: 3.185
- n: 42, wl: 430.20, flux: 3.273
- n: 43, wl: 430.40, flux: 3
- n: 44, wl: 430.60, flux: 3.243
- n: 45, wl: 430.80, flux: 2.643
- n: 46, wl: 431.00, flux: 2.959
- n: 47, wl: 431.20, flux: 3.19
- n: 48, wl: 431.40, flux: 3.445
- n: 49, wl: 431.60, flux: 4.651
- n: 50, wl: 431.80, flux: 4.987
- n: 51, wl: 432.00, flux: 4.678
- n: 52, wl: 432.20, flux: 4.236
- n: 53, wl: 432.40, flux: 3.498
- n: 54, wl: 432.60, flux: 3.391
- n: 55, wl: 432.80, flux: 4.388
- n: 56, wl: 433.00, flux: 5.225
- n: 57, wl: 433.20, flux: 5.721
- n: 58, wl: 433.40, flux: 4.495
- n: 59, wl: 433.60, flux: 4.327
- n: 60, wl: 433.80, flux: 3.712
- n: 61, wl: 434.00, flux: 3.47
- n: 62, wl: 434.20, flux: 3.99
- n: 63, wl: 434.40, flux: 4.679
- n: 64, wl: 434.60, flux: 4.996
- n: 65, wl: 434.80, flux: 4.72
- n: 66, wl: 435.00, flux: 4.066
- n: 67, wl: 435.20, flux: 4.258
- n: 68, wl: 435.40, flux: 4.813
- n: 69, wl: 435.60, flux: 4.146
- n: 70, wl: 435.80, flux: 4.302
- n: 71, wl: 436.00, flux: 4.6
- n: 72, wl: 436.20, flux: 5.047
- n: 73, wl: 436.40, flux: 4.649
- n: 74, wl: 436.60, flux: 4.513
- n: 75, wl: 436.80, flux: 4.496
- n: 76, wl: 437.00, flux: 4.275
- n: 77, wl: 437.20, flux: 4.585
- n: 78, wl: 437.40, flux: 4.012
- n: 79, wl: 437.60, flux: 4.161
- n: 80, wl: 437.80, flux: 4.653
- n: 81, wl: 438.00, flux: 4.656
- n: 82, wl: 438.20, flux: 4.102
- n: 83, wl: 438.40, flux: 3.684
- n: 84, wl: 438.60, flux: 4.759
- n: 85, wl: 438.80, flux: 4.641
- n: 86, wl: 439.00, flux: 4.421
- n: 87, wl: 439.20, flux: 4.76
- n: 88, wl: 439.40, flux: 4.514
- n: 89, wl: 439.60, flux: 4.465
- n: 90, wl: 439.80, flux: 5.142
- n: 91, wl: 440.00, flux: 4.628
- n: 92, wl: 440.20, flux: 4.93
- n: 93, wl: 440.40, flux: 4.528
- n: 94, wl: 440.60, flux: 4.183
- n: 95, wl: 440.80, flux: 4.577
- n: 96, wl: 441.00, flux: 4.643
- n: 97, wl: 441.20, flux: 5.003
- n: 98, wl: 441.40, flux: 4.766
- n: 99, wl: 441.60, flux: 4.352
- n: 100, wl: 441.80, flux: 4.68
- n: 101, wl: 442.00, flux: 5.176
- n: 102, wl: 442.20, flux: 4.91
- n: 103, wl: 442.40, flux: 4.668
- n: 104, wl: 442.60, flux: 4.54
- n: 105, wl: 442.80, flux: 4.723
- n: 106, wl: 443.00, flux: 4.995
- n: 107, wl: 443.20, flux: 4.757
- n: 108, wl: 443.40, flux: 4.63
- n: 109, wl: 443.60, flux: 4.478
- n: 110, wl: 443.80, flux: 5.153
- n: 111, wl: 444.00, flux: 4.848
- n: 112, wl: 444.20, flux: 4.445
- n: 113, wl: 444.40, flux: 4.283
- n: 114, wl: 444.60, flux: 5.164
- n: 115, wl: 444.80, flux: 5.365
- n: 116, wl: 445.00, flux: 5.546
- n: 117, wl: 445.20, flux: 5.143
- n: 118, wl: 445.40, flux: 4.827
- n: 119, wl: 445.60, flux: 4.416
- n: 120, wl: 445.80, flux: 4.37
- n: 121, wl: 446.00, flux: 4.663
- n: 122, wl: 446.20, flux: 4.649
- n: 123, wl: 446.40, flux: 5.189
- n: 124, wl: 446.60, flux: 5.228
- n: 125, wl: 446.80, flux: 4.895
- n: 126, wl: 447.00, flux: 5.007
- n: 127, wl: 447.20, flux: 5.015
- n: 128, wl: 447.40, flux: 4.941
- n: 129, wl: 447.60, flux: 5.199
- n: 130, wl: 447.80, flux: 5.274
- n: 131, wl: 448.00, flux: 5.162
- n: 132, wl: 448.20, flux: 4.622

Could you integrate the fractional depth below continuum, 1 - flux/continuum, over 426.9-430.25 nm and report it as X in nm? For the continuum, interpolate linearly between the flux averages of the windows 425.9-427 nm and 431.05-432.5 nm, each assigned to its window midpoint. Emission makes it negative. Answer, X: 0.172 nm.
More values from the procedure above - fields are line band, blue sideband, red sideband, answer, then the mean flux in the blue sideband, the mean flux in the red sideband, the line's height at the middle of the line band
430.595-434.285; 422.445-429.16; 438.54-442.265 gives 0.33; 4.22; 4.69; 4.43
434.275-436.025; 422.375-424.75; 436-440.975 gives -0.02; 4.25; 4.52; 4.46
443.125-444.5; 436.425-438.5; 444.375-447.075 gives 0.04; 4.33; 4.93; 4.79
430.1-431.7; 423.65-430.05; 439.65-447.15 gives 0.39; 4.23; 4.8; 4.37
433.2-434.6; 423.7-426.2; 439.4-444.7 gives 0.06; 4.23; 4.71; 4.48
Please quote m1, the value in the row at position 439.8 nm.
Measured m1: 5.142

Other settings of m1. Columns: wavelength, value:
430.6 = 3.243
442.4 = 4.668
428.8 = 3.92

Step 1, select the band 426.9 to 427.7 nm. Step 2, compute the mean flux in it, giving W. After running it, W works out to 4.03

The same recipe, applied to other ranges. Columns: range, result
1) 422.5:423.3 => 3.82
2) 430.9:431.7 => 3.56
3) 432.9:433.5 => 5.15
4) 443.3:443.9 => 4.75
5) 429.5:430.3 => 3.69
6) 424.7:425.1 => 3.81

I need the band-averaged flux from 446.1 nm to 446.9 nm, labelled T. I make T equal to 4.99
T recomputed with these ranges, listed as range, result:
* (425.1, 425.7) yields 4.12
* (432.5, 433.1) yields 4.33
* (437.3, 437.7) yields 4.09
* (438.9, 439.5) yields 4.57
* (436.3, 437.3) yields 4.5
